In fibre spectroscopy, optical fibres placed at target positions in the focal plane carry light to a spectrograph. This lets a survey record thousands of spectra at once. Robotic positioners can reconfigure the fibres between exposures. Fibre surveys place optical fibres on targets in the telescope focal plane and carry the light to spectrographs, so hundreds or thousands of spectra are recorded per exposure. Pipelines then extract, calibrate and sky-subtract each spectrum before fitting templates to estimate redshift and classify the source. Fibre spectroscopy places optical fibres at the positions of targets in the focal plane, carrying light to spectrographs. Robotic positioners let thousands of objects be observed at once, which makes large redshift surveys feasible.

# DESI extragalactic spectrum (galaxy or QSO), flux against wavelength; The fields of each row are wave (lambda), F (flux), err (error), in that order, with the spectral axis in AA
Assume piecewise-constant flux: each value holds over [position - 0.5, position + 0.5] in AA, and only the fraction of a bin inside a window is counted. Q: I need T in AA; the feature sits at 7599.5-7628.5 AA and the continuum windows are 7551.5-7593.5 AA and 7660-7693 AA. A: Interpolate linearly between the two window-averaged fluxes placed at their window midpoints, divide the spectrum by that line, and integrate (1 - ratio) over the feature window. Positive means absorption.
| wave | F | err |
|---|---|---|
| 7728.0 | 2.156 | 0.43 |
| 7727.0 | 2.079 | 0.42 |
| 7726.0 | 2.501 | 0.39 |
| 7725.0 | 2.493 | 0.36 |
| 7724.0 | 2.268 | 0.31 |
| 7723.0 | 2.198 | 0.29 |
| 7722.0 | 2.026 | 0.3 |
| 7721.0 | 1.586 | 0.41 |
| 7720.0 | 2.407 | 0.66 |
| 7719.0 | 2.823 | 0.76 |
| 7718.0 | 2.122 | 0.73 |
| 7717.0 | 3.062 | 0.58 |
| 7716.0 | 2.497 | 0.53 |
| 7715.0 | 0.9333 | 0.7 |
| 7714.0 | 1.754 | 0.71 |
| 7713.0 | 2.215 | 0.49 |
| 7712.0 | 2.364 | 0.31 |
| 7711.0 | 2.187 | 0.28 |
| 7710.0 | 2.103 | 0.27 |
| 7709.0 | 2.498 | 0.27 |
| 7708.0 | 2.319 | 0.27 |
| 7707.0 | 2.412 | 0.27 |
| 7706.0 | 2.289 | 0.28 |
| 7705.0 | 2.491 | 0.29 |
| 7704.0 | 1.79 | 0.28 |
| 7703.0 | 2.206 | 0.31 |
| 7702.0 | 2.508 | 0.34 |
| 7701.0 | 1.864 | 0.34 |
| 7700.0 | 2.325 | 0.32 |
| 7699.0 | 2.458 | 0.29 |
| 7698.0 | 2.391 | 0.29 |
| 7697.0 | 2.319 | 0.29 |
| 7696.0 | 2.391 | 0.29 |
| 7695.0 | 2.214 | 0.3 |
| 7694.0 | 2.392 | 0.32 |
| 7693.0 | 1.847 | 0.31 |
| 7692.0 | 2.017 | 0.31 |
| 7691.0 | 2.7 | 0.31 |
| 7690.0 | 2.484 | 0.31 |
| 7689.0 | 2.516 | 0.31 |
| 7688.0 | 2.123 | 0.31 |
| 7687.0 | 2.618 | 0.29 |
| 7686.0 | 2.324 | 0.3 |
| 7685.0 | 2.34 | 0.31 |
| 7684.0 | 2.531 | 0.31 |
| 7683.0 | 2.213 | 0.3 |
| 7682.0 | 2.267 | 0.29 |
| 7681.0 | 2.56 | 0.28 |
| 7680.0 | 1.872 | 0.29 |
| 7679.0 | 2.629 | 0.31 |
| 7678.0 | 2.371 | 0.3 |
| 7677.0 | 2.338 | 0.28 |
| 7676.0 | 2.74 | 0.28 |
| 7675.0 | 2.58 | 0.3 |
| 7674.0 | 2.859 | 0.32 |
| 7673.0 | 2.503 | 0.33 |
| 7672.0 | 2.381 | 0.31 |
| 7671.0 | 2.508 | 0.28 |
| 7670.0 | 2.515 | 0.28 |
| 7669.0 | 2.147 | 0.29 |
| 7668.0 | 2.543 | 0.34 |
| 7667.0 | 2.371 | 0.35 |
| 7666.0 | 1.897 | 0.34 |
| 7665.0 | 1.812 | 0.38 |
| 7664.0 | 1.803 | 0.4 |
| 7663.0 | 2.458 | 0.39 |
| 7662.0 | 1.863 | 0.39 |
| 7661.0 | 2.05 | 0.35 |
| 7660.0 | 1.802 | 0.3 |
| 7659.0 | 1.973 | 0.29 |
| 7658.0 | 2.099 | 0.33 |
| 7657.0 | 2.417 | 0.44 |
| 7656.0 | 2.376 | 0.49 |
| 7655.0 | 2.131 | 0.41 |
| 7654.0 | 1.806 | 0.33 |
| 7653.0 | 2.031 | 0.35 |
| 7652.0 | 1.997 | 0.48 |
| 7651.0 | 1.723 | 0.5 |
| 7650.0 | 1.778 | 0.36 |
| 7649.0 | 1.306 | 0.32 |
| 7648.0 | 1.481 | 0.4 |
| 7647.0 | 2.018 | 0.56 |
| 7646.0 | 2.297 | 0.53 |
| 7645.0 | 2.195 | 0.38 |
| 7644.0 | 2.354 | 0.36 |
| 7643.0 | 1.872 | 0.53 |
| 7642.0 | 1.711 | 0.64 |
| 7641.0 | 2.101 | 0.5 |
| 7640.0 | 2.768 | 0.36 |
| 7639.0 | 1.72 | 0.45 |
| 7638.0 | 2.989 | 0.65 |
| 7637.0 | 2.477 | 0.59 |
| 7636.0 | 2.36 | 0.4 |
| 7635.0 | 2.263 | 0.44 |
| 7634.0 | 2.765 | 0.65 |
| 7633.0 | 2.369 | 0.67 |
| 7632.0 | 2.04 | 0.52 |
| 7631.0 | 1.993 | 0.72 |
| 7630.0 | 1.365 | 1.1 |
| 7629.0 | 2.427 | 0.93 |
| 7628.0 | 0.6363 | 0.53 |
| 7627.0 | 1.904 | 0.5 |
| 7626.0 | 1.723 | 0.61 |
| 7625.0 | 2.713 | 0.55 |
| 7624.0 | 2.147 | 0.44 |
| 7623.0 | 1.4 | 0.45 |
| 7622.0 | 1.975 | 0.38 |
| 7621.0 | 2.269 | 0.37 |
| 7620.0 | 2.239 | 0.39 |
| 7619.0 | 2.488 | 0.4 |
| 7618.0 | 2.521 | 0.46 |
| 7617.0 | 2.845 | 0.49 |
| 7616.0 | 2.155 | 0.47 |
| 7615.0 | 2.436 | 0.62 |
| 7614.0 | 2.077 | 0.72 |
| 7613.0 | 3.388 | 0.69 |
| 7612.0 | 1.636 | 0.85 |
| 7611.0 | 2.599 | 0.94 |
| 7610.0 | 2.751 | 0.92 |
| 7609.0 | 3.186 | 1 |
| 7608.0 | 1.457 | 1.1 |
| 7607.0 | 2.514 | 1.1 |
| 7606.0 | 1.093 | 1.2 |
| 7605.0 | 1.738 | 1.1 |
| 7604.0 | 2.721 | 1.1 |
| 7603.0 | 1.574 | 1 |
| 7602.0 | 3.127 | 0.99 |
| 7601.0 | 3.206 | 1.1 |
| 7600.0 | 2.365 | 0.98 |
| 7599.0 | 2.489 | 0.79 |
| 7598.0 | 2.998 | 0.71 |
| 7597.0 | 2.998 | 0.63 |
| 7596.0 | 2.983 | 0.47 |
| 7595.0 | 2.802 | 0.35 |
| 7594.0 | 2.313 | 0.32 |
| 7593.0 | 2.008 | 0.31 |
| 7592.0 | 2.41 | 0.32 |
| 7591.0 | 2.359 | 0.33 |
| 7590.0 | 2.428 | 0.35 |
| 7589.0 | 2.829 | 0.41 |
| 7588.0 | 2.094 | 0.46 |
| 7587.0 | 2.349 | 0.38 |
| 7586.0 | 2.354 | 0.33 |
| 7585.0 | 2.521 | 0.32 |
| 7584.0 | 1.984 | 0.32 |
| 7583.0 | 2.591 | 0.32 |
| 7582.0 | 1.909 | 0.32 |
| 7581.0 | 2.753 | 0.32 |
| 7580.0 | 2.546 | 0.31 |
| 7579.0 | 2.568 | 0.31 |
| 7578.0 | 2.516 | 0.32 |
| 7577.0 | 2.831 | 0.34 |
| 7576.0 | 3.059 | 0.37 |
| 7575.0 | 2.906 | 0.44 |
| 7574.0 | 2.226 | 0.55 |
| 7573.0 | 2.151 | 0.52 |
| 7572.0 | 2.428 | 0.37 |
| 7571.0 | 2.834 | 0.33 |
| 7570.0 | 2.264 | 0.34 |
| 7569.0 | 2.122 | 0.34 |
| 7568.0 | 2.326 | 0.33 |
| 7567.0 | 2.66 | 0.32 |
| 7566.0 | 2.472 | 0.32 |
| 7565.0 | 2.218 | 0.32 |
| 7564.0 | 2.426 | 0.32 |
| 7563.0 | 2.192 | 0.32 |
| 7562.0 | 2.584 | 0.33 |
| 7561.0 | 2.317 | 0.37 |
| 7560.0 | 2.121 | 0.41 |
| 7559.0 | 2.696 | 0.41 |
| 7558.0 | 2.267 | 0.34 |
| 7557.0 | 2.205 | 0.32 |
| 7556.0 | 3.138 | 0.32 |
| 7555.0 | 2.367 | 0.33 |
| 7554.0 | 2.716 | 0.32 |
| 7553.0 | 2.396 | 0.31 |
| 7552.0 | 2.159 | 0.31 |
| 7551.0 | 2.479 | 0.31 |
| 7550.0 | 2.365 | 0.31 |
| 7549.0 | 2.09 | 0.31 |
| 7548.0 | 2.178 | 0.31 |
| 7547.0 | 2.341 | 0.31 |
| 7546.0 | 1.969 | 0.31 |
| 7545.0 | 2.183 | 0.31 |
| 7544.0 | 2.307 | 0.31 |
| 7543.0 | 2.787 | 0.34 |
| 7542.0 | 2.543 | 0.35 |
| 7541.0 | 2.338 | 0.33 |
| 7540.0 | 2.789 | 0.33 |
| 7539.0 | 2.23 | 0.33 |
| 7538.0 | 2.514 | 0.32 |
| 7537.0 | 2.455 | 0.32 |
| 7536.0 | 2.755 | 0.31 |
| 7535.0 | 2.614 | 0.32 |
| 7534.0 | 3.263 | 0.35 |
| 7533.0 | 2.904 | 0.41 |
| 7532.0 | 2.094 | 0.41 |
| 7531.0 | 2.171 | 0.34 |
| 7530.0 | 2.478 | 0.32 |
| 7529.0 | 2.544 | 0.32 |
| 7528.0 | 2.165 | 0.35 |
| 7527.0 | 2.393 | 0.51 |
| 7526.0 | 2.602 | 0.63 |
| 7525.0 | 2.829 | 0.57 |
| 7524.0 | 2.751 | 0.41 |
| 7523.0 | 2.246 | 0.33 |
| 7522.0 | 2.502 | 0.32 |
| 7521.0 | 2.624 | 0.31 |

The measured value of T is 1.9 AA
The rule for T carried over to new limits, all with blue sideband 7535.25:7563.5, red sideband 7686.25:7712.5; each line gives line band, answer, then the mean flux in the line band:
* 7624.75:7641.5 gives 1.46 AA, 2.15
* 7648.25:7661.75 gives 2.22 AA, 1.95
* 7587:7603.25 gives -1.31 AA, 2.57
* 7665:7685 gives -0.65 AA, 2.4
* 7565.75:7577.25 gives -0.59 AA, 2.52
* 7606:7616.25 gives 0.02 AA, 2.36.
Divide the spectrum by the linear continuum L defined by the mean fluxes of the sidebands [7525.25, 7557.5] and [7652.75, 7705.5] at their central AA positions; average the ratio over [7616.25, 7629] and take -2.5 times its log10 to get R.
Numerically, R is 0.13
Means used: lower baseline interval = 2.46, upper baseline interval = 2.28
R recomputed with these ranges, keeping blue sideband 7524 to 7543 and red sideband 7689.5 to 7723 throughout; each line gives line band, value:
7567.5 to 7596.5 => 0.00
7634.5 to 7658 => 0.12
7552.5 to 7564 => 0.02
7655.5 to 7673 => 0.06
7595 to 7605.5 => -0.08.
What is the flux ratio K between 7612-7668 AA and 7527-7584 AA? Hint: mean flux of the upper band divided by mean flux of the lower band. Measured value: 0.9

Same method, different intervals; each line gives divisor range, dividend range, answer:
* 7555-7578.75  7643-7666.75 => 0.80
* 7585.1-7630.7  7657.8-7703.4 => 0.99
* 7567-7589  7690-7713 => 0.93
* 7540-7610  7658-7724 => 0.93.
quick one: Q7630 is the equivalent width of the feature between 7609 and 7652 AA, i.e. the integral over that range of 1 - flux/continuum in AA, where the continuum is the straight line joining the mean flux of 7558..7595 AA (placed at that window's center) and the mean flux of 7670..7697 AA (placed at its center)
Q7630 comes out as 4.5 AA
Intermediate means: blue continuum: 2.43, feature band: 2.16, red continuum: 2.4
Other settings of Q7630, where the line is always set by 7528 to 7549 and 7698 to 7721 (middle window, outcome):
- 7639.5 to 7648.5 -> 0.92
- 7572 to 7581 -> -0.71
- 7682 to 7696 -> -0.38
